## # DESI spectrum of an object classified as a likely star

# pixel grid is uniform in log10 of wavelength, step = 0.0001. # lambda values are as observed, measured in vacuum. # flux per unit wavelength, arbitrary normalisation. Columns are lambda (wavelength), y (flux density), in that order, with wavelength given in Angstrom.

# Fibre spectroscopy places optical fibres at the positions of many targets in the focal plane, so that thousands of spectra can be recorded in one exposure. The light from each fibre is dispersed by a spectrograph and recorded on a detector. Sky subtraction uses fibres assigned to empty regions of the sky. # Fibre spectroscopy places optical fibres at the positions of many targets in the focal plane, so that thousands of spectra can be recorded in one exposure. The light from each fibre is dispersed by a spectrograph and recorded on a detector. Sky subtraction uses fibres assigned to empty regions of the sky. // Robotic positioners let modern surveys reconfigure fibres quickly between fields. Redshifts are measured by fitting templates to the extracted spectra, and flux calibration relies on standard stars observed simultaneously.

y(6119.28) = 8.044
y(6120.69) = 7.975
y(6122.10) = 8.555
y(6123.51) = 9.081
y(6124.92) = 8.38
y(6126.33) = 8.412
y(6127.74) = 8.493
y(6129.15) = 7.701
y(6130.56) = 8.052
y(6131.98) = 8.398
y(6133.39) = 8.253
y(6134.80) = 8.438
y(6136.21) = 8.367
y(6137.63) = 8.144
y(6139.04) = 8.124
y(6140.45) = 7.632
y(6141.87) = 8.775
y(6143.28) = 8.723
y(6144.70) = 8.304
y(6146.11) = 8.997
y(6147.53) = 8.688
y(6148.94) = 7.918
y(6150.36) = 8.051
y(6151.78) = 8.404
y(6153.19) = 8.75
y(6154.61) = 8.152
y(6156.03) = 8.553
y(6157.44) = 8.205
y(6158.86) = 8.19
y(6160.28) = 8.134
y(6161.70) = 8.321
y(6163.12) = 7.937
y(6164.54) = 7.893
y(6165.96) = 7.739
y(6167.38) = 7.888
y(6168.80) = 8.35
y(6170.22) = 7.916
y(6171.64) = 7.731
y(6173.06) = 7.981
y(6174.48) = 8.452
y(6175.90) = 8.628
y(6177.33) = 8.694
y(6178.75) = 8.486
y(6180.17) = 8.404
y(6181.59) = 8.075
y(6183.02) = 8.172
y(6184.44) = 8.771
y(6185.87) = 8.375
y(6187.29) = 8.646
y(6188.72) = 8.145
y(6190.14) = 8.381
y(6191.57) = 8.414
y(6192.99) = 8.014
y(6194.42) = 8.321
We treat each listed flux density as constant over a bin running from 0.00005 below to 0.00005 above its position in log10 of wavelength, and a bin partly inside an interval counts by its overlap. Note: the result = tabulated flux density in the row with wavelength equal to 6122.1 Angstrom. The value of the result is 8.555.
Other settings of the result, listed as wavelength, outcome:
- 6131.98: 8.398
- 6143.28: 8.723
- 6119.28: 8.044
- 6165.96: 7.739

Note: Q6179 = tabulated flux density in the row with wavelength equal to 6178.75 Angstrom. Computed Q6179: 8.486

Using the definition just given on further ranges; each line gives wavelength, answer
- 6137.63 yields 8.144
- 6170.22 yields 7.916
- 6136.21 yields 8.367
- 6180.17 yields 8.404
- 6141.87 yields 8.775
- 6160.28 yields 8.134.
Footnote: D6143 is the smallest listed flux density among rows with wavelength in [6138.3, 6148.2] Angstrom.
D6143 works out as 7.632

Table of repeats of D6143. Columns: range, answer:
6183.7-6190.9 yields 8.145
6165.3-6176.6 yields 7.731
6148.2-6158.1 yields 7.918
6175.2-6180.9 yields 8.404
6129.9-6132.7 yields 8.052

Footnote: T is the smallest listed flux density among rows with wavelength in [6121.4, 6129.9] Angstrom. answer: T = 7.701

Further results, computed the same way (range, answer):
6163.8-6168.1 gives 7.739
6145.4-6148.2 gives 8.688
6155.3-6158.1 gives 8.205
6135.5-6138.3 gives 8.144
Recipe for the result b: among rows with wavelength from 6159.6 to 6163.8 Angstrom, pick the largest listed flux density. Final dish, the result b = 8.321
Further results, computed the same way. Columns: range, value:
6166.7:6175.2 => 8.452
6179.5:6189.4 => 8.771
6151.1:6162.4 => 8.75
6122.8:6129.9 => 9.081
